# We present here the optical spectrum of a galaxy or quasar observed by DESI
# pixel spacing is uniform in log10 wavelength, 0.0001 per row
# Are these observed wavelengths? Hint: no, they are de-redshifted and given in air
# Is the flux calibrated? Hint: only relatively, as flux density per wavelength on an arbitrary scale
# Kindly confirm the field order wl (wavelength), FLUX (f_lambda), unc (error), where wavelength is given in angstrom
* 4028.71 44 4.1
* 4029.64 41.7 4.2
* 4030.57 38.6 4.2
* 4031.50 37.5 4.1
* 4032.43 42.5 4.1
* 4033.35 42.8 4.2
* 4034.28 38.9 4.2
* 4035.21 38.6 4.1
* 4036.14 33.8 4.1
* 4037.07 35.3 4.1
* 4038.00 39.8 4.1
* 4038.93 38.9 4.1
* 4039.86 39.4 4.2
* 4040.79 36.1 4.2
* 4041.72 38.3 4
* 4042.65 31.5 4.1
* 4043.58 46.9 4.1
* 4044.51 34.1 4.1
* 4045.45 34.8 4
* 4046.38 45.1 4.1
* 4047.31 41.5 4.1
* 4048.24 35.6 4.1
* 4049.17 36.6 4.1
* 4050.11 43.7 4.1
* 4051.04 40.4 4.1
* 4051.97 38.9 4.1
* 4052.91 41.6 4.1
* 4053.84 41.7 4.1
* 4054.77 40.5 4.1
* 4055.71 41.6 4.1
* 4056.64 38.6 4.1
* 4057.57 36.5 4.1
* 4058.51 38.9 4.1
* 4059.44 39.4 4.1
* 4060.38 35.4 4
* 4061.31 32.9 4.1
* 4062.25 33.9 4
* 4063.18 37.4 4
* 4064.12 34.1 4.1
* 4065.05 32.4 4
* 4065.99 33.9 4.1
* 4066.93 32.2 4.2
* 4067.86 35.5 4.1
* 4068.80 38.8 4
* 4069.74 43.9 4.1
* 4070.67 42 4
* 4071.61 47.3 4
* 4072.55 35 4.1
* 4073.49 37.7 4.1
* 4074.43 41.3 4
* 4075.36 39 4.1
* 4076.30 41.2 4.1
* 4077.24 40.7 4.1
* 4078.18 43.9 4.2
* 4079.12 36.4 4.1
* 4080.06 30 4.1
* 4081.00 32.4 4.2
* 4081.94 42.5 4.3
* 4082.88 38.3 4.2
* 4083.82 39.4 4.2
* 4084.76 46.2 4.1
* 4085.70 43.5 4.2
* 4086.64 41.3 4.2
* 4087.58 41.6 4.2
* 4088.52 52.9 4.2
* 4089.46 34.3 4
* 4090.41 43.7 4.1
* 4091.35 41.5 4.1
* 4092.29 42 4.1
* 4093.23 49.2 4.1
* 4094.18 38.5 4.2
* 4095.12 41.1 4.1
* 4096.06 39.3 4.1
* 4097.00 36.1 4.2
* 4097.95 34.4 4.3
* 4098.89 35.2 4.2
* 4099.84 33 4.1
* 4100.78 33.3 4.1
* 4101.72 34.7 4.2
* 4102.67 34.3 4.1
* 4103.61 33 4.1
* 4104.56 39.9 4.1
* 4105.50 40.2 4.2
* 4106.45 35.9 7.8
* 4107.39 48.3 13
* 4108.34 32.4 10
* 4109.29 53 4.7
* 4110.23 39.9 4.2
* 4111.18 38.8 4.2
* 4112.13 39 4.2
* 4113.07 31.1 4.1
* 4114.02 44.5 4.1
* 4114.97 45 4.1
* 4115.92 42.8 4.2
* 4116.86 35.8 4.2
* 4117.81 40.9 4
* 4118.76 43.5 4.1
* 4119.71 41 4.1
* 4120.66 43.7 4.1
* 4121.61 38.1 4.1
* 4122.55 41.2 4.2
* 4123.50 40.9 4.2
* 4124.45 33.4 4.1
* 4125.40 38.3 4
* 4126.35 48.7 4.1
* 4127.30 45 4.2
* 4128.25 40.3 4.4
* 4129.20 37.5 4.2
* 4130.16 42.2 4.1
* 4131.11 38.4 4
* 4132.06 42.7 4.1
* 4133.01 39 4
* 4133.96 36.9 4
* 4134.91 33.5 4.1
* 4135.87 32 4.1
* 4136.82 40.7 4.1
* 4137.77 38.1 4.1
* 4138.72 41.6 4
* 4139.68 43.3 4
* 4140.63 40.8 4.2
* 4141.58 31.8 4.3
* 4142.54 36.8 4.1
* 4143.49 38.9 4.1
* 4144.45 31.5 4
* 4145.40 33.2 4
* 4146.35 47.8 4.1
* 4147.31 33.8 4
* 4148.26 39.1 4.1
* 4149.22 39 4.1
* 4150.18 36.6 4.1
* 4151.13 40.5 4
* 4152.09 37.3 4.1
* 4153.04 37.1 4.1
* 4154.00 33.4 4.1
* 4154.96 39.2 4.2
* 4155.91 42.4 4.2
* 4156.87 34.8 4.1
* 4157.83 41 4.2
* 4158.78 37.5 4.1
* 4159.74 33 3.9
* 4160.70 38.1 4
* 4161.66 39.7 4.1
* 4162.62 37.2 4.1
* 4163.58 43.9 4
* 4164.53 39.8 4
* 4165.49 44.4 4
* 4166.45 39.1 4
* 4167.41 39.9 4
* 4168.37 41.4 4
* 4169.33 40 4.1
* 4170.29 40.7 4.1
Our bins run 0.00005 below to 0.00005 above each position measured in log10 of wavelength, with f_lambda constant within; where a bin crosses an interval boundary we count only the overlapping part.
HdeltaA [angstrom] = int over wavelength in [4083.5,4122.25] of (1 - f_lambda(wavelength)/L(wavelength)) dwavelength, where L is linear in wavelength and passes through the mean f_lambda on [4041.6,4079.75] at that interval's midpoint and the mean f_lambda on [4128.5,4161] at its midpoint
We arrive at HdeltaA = -1.9 angstrom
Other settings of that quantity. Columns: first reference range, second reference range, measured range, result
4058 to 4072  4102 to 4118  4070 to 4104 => -0.9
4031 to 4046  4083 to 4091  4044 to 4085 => 2.1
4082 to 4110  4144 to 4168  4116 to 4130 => -0.5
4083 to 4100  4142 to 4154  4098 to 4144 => -0.1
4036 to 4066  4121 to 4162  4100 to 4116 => -0.3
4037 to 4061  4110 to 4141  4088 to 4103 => 0.2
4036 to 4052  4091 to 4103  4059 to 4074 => 0.5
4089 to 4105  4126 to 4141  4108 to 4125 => -0.6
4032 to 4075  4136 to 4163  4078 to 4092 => -0.8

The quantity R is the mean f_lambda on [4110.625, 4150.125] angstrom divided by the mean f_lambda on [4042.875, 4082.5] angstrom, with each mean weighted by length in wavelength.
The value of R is 1.02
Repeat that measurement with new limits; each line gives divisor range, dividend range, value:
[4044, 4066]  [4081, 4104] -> 1.04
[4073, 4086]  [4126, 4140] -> 1.01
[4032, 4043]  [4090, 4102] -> 1.02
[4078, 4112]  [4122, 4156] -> 0.98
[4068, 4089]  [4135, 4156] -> 0.93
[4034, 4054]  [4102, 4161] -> 1.01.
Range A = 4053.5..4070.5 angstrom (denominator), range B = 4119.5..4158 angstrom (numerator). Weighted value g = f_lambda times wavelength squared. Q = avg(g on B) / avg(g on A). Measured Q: 1.1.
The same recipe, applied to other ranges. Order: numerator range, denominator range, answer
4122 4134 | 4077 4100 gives 1.03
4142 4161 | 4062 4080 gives 1.02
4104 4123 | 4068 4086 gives 1.04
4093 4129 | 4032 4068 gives 1.07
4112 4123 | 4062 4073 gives 1.12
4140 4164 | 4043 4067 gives 1.04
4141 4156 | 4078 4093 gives 0.94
